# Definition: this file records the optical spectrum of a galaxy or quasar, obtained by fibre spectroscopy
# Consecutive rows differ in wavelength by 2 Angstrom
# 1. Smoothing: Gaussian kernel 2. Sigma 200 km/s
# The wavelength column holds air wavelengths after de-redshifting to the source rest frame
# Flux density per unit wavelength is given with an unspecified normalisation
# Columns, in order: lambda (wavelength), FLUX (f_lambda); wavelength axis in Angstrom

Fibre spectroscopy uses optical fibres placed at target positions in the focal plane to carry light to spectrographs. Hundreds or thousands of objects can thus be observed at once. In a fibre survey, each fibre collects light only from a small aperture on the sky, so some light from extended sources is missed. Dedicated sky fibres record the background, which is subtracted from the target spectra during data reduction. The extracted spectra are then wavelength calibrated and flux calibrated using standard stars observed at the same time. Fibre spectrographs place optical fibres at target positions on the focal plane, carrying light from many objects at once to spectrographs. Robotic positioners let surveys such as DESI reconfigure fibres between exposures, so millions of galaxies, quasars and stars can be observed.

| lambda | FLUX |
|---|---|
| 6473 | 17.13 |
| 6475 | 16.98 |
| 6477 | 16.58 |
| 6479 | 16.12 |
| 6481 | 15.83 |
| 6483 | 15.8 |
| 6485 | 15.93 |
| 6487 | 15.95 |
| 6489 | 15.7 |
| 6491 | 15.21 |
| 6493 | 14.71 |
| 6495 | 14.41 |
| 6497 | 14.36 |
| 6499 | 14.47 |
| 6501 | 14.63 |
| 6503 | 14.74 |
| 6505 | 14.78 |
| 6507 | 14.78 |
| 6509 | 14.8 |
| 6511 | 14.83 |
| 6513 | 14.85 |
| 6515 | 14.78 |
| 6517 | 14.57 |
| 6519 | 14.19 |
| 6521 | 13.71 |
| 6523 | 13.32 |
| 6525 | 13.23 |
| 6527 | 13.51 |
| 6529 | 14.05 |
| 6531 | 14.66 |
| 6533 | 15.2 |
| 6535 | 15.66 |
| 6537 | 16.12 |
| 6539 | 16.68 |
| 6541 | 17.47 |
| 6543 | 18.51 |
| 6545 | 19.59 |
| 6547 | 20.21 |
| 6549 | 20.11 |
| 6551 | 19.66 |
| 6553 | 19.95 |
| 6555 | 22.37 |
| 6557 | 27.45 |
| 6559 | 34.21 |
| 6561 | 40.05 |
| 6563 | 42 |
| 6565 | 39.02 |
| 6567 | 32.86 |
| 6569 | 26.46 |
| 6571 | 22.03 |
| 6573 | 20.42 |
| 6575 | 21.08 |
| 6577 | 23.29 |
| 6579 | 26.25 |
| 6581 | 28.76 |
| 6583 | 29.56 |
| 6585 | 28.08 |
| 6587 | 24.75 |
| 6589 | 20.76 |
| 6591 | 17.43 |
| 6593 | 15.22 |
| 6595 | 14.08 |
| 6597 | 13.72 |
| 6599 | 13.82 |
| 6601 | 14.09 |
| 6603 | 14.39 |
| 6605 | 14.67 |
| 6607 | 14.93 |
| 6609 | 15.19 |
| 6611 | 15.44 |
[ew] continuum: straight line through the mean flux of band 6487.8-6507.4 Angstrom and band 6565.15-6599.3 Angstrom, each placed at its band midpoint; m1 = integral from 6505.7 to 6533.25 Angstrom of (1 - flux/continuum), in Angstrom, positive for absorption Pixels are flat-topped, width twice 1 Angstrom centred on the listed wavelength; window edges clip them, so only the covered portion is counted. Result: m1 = 4.1 Angstrom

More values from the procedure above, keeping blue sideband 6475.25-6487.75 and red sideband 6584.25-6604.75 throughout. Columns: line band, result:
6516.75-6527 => 1.8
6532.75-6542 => 0.2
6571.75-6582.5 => -4.4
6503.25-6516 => 1.3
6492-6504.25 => 1.3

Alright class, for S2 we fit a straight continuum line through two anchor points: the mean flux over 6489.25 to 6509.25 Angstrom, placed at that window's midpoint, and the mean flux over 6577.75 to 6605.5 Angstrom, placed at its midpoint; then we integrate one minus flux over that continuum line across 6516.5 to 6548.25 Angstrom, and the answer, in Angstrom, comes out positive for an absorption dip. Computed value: 1.7 Angstrom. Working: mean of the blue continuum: 14.7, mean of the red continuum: 19.8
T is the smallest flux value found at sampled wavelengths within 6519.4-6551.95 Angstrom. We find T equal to 13.23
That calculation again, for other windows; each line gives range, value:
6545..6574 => 19.59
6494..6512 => 14.36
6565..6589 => 20.42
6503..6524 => 13.32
